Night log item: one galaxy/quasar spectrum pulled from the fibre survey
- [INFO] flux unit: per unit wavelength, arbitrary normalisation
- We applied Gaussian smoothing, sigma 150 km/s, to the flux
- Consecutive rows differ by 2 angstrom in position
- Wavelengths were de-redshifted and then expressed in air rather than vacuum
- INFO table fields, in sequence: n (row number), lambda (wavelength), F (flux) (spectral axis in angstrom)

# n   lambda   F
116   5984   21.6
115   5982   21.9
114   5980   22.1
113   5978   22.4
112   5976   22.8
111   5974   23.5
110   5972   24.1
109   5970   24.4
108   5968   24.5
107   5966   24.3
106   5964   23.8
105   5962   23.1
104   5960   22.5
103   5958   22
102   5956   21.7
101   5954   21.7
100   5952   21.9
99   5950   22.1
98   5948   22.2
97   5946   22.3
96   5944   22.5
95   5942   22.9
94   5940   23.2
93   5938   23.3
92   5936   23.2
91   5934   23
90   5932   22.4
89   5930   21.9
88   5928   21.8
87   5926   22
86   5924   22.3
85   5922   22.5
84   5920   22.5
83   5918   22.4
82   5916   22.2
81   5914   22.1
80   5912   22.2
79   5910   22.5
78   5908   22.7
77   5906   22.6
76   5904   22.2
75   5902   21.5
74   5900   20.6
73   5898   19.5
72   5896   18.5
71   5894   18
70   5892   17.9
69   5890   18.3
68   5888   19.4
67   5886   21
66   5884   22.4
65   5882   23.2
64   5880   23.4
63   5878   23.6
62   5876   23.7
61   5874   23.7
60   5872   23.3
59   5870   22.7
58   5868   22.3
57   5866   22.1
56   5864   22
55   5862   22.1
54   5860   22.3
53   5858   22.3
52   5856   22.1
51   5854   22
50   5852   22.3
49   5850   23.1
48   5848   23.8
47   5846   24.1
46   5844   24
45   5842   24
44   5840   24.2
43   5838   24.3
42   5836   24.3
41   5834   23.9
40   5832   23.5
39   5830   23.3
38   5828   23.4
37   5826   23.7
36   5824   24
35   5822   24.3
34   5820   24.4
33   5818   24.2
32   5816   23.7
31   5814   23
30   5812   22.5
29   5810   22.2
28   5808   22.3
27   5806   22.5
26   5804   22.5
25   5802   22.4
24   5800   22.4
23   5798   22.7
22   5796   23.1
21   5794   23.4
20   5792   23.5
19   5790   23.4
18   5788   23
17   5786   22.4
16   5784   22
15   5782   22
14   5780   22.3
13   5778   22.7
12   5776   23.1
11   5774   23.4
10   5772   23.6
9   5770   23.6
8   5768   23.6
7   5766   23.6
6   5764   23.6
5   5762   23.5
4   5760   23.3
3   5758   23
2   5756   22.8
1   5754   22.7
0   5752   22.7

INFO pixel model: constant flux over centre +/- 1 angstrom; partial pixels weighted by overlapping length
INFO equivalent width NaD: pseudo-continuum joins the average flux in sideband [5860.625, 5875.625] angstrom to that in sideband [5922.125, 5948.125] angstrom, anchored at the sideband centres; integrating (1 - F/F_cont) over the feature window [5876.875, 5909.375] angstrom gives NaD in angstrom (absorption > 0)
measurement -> 2.4 angstrom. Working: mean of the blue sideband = 22.6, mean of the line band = 21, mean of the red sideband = 22.5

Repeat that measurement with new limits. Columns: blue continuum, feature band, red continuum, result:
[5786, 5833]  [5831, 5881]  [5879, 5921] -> -2.3 angstrom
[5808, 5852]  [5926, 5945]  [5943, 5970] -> 0.2 angstrom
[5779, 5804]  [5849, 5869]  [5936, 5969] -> 0.4 angstrom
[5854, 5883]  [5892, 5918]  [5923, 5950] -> 1.7 angstrom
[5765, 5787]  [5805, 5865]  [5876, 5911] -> -3.4 angstrom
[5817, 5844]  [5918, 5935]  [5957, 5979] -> 0.9 angstrom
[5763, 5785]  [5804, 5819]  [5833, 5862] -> 0.2 angstrom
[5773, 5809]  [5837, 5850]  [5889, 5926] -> -1.2 angstrom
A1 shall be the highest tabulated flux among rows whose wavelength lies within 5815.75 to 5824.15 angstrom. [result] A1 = 24.4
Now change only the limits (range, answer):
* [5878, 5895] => 23.6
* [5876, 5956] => 23.7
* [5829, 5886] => 24.3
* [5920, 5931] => 22.5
